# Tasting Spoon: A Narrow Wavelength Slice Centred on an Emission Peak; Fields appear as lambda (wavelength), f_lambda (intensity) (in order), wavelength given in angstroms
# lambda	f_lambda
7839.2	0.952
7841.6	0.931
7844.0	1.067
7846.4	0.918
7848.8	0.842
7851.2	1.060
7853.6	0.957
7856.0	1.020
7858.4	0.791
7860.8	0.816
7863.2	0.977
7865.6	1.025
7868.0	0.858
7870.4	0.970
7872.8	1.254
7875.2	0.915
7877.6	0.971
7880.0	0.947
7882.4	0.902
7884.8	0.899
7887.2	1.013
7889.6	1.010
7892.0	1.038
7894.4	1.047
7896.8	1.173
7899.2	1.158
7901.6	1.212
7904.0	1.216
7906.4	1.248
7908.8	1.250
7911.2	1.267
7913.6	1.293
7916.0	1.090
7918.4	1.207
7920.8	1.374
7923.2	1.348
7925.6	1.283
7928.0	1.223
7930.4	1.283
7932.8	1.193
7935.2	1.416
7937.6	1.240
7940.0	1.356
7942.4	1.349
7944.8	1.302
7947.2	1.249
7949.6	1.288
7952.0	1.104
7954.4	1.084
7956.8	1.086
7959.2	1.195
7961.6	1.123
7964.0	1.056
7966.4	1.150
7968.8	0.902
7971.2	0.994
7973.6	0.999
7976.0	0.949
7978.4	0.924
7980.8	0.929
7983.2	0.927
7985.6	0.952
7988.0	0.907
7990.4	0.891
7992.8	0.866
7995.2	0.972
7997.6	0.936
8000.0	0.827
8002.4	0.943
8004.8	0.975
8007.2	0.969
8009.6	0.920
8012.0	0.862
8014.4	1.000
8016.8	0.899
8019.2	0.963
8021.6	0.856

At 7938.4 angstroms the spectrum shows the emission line Mg II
